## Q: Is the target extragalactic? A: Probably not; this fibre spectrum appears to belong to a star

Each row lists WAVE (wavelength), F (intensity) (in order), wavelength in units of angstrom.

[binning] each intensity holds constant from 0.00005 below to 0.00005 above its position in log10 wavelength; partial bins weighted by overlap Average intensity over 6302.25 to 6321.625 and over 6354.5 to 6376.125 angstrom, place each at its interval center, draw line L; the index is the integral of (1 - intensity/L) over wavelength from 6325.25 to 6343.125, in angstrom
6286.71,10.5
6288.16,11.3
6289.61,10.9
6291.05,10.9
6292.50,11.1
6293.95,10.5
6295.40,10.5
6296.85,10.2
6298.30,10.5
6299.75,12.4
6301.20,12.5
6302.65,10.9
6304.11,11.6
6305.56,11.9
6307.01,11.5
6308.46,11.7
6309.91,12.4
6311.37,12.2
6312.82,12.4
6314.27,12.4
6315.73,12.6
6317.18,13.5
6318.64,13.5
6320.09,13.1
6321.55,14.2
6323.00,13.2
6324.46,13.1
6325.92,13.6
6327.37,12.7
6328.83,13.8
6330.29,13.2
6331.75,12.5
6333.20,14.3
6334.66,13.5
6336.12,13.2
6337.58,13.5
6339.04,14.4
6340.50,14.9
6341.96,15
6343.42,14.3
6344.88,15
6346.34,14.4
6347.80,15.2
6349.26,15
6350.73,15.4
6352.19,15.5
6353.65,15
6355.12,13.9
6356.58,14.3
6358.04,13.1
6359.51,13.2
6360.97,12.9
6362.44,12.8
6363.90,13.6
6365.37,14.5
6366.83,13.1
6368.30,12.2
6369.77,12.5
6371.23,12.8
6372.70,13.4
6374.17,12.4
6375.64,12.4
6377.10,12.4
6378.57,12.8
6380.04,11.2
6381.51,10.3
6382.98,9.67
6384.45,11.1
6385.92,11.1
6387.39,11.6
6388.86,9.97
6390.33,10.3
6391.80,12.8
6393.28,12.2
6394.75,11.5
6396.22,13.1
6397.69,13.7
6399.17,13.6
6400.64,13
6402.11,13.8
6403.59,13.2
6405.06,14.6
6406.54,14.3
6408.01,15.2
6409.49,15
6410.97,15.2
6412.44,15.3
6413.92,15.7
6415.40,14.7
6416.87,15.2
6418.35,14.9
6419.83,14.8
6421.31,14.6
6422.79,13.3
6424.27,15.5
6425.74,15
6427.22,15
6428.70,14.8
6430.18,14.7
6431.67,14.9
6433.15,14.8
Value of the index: -1.4 angstrom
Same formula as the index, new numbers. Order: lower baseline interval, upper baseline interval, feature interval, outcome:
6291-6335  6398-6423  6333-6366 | -2.7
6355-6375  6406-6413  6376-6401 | 4.2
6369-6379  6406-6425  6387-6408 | 1.7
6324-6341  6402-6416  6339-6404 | 4.9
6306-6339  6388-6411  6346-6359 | -1.5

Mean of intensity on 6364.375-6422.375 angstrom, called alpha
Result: 13.1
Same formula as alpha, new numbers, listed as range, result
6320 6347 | 13.8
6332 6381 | 13.7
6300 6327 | 12.6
